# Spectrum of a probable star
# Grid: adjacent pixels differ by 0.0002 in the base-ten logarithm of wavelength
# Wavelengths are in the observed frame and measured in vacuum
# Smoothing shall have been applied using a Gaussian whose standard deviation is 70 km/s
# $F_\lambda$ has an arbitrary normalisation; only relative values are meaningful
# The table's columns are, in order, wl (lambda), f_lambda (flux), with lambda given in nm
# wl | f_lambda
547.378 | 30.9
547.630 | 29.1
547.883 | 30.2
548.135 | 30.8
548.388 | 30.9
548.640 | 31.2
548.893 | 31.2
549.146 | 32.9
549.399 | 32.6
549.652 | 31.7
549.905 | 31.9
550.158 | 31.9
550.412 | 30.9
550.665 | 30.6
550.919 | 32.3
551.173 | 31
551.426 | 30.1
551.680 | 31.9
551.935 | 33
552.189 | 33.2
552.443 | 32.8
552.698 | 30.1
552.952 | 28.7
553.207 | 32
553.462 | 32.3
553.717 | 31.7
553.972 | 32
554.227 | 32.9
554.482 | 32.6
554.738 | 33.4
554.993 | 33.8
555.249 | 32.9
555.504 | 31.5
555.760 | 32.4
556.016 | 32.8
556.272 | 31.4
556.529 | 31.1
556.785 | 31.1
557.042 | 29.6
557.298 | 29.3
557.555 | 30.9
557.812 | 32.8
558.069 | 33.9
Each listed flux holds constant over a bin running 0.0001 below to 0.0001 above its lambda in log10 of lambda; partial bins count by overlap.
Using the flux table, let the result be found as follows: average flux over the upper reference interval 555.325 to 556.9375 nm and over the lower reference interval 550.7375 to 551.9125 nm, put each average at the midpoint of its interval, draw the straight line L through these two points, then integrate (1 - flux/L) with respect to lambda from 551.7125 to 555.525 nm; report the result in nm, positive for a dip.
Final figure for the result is -0.077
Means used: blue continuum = 31.4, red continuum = 31.7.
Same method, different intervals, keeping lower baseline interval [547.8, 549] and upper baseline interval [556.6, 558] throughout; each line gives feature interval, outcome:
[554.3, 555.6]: -0.08 nm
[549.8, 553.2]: -0.06 nm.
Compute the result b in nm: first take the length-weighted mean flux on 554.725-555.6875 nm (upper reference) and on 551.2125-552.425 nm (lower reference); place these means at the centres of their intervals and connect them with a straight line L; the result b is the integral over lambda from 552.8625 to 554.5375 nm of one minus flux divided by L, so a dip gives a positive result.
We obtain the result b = 0.04 nm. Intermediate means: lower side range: 32.1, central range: 31.8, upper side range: 32.8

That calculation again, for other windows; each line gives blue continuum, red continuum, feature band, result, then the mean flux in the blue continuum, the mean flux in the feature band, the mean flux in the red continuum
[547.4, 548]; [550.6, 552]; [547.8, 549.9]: -0.08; 29.8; 31.5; 31.4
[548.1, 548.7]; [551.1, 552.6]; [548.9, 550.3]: -0.03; 31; 32.1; 32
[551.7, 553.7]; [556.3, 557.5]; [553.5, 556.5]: -0.14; 31.7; 32.4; 30.4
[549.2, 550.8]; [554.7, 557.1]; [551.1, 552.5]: -0.01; 31.7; 32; 32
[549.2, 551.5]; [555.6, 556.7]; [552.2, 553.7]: 0.01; 31.5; 31.4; 31.9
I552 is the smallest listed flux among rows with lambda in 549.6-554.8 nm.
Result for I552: 28.7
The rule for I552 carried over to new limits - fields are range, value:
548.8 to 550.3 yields 31.2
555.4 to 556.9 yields 31.1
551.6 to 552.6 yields 31.9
